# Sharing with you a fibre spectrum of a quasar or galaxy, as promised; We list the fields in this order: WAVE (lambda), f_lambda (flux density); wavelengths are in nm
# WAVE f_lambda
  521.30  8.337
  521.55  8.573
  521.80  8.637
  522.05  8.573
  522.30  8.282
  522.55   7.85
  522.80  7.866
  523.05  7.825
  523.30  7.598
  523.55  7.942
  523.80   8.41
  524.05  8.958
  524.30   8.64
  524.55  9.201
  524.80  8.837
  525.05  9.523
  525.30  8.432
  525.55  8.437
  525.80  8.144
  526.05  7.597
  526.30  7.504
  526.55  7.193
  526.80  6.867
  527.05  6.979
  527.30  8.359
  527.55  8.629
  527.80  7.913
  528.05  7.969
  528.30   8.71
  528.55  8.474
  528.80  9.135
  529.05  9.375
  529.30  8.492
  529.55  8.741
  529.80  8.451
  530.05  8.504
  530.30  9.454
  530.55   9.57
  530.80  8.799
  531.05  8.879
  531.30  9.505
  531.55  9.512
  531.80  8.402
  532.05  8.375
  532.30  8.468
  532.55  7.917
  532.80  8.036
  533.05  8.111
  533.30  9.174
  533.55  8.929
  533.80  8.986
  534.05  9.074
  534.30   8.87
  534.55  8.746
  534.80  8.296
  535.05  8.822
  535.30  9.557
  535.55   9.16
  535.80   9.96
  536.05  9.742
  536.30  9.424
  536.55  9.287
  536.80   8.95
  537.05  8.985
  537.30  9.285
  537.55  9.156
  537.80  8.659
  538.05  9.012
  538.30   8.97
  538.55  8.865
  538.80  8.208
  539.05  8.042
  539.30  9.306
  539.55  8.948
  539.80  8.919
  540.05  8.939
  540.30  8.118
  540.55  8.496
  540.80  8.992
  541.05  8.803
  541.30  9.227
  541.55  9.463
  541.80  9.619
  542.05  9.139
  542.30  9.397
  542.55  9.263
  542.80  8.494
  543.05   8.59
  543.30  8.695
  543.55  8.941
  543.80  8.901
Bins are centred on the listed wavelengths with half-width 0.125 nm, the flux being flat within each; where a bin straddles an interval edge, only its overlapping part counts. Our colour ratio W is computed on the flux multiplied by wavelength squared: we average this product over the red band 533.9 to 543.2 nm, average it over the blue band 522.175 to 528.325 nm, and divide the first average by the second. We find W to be 1.16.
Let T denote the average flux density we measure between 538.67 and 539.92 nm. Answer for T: 8.68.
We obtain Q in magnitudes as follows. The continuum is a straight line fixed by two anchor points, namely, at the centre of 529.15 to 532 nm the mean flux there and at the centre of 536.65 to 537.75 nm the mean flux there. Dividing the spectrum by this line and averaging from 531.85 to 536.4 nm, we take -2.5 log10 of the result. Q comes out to 0.02 mag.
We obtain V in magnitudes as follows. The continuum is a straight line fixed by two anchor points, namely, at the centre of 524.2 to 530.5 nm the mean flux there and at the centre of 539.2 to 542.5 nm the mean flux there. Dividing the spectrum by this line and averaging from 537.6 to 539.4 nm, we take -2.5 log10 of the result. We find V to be 0.02 mag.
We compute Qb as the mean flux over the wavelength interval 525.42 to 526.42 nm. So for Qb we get 7.93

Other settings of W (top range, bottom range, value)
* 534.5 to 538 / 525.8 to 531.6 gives 1.11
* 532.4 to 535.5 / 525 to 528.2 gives 1.13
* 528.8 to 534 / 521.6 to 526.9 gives 1.10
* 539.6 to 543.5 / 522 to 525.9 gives 1.14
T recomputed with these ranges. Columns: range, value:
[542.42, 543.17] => 8.79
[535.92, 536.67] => 9.49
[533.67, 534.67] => 8.92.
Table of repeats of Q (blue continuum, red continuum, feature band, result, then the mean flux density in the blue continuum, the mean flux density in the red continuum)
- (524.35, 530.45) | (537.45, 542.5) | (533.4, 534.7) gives -0.03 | 8.38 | 8.92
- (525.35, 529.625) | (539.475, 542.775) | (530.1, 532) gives -0.09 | 8.15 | 9.01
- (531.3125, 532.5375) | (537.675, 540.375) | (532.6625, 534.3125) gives 0.00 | 8.69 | 8.74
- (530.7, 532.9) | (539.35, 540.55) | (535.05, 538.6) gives -0.06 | 8.66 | 8.74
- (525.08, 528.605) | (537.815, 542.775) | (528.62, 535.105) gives -0.06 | 7.98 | 8.92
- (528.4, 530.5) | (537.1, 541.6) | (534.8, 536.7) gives -0.06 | 8.85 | 8.85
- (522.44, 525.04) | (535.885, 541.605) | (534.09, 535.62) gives -0.01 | 8.37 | 8.95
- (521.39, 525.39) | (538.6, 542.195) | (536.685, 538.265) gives -0.02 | 8.45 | 8.88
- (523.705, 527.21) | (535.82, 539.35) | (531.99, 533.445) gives 0.04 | 8.19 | 9.01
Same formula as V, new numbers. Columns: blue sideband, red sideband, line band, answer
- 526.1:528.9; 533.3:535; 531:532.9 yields -0.011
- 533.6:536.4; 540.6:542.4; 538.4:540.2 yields 0.053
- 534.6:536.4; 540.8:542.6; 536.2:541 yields 0.046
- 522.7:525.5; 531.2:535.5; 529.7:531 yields -0.036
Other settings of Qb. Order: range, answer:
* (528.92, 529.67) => 8.87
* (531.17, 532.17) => 8.95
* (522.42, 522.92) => 7.86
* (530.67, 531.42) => 9.06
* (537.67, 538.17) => 8.84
